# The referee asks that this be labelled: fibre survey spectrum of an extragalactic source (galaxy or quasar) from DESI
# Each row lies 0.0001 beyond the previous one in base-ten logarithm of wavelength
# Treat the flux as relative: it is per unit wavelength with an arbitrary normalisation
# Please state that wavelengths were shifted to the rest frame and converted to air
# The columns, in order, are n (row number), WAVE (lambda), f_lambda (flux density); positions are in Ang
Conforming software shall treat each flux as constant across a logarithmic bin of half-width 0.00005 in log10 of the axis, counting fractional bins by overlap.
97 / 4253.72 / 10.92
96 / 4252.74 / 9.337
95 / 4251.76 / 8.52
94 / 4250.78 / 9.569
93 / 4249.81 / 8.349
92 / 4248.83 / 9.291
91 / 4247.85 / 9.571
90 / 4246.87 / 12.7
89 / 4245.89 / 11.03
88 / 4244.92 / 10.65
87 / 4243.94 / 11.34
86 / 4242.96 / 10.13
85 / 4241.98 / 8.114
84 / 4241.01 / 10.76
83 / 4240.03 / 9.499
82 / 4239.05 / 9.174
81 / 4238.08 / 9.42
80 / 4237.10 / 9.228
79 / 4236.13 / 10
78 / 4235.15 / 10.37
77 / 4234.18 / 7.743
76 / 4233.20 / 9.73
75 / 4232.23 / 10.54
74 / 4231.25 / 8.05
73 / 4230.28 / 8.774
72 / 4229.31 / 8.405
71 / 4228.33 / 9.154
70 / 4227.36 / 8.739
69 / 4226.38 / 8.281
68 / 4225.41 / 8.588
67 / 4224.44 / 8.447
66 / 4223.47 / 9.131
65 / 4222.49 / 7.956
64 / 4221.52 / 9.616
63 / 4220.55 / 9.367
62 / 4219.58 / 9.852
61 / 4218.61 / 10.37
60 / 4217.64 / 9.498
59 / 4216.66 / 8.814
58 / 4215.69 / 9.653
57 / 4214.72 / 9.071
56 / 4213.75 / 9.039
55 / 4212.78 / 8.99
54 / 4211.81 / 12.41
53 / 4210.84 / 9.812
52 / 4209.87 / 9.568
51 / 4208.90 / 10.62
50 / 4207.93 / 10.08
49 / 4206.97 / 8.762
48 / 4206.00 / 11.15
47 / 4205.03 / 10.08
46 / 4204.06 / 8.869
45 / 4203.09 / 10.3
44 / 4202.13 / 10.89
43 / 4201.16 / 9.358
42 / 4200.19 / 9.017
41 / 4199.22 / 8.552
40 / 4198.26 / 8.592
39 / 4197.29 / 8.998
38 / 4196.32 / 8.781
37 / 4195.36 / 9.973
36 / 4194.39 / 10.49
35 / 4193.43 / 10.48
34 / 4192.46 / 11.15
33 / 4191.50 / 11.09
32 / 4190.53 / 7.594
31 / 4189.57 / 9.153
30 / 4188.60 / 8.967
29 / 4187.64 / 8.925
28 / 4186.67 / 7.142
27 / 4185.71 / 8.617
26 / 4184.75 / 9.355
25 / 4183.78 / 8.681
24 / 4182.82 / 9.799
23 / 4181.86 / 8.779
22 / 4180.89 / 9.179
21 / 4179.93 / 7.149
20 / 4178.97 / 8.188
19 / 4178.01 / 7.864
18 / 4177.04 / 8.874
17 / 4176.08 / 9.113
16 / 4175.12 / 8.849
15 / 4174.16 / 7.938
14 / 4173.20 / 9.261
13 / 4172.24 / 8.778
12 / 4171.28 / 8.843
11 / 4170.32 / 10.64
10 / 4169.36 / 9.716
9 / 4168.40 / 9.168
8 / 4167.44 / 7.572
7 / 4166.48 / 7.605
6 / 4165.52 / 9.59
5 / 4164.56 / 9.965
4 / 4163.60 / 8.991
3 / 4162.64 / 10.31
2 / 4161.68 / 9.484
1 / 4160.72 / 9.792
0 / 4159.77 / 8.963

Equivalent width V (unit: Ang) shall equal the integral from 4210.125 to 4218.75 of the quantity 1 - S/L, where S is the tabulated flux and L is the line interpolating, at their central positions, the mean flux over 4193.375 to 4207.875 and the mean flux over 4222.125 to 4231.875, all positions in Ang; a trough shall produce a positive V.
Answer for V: -0.6 Ang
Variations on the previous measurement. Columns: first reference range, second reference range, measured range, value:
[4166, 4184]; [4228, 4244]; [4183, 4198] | -0.65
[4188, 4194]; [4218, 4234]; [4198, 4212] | -0.56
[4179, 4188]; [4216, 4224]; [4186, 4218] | -2.15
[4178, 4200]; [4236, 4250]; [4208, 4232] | 0.73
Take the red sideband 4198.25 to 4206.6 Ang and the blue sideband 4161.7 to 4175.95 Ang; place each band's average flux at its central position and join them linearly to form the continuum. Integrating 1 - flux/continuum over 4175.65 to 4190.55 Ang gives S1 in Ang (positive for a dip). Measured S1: 1.2 Ang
